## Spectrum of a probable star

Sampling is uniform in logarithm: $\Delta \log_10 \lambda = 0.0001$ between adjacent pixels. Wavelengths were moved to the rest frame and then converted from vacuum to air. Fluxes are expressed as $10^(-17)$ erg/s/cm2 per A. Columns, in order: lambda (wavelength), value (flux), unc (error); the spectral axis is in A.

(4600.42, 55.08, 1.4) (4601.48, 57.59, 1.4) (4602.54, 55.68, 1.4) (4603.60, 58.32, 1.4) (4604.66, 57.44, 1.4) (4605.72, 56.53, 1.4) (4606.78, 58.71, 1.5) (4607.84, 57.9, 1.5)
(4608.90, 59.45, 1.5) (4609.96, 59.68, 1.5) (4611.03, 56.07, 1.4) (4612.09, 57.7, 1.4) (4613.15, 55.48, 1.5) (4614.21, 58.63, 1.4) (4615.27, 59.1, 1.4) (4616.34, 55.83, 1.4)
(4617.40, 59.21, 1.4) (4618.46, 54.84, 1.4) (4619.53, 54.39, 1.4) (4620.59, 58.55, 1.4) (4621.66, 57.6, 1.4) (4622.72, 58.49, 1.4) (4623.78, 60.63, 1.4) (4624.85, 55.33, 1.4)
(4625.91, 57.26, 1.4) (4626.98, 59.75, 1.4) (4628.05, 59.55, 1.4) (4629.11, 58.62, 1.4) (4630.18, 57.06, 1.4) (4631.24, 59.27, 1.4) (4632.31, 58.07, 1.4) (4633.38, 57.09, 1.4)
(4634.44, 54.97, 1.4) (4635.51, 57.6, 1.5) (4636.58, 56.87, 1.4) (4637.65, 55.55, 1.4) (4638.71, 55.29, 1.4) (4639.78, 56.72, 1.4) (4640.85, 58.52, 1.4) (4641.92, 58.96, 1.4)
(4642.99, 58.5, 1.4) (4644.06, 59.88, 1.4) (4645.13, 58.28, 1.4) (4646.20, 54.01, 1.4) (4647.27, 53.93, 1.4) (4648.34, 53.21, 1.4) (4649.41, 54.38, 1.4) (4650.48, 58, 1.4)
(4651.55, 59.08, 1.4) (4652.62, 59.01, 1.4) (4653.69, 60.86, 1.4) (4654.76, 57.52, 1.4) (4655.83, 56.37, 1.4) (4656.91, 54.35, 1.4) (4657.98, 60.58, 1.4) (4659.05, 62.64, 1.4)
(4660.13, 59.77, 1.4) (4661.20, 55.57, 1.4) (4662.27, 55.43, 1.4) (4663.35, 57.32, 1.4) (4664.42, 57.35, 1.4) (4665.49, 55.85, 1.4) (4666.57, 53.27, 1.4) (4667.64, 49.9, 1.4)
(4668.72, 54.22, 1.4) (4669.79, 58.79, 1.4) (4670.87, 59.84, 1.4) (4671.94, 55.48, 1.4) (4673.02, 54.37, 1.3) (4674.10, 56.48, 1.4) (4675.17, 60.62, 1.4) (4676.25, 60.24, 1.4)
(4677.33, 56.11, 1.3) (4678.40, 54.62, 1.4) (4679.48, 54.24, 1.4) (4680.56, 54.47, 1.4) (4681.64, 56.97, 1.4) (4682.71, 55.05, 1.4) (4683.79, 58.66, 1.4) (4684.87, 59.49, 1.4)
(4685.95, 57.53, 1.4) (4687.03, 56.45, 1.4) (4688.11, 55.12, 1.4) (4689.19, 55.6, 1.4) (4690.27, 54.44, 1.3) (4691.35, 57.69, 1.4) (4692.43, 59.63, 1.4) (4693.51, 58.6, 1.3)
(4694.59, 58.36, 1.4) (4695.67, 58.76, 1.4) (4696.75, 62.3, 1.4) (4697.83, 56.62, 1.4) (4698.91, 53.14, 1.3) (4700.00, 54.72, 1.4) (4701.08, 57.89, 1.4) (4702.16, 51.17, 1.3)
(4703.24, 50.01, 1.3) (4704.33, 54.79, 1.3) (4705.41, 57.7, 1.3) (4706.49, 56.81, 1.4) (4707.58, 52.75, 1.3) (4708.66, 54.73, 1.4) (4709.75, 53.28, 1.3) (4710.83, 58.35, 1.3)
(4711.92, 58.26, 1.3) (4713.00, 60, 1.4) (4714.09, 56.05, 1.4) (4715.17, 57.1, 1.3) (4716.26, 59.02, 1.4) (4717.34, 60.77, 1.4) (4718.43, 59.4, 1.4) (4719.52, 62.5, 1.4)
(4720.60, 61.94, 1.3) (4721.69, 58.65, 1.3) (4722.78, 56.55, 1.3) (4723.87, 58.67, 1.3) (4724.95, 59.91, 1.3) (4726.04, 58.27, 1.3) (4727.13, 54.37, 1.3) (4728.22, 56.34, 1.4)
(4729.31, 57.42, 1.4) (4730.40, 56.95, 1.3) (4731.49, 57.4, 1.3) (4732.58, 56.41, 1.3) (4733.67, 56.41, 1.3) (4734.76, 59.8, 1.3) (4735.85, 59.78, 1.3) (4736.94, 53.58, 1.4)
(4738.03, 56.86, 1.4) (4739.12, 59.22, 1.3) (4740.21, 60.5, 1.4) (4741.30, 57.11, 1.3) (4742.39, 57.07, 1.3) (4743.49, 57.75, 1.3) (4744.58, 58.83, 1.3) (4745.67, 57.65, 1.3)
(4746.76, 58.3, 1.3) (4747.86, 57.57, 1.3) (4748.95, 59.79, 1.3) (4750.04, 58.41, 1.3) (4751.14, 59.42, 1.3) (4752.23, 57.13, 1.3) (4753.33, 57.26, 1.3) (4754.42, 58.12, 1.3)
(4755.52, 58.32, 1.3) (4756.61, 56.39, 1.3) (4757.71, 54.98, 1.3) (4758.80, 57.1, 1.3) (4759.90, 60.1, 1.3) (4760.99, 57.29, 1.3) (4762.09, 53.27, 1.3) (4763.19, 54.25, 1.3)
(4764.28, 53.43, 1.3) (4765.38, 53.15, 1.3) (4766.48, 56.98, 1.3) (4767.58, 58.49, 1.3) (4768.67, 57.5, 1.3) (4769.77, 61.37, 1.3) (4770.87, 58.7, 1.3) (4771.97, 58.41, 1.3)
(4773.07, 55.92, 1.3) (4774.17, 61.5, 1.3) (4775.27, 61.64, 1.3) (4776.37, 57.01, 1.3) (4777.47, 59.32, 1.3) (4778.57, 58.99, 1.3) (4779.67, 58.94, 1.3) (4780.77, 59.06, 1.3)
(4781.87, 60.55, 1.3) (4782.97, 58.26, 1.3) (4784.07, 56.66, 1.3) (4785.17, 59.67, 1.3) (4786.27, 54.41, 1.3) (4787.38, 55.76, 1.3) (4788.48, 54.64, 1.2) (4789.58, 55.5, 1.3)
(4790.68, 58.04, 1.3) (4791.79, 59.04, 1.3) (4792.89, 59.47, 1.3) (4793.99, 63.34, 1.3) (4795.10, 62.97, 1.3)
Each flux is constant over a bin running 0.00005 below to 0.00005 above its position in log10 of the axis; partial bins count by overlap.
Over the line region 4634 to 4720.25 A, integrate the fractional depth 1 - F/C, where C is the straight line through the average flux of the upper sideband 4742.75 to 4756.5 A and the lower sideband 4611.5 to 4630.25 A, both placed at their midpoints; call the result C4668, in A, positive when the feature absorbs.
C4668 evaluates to 1.5 A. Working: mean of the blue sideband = 57.7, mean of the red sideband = 58.1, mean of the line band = 56.9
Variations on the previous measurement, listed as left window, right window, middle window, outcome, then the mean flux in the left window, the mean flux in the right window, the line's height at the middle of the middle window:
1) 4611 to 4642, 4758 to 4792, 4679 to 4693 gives 0.2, 57.4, 57.5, 57.5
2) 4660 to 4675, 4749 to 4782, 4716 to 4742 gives -0.5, 56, 57.8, 57.1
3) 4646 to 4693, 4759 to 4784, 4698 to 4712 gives 0.6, 56.7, 57.9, 57.1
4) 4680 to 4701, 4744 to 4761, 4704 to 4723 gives -0.1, 57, 58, 57.4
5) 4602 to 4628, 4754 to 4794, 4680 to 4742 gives 0.5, 57.6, 57.6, 57.6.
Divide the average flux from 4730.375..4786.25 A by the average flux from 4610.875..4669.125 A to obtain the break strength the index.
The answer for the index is 1.01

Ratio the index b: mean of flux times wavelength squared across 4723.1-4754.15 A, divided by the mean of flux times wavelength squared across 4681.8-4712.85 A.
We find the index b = 1.04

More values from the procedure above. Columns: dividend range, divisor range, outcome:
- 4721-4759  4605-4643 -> 1.05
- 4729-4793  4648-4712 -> 1.05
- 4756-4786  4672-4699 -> 1.05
